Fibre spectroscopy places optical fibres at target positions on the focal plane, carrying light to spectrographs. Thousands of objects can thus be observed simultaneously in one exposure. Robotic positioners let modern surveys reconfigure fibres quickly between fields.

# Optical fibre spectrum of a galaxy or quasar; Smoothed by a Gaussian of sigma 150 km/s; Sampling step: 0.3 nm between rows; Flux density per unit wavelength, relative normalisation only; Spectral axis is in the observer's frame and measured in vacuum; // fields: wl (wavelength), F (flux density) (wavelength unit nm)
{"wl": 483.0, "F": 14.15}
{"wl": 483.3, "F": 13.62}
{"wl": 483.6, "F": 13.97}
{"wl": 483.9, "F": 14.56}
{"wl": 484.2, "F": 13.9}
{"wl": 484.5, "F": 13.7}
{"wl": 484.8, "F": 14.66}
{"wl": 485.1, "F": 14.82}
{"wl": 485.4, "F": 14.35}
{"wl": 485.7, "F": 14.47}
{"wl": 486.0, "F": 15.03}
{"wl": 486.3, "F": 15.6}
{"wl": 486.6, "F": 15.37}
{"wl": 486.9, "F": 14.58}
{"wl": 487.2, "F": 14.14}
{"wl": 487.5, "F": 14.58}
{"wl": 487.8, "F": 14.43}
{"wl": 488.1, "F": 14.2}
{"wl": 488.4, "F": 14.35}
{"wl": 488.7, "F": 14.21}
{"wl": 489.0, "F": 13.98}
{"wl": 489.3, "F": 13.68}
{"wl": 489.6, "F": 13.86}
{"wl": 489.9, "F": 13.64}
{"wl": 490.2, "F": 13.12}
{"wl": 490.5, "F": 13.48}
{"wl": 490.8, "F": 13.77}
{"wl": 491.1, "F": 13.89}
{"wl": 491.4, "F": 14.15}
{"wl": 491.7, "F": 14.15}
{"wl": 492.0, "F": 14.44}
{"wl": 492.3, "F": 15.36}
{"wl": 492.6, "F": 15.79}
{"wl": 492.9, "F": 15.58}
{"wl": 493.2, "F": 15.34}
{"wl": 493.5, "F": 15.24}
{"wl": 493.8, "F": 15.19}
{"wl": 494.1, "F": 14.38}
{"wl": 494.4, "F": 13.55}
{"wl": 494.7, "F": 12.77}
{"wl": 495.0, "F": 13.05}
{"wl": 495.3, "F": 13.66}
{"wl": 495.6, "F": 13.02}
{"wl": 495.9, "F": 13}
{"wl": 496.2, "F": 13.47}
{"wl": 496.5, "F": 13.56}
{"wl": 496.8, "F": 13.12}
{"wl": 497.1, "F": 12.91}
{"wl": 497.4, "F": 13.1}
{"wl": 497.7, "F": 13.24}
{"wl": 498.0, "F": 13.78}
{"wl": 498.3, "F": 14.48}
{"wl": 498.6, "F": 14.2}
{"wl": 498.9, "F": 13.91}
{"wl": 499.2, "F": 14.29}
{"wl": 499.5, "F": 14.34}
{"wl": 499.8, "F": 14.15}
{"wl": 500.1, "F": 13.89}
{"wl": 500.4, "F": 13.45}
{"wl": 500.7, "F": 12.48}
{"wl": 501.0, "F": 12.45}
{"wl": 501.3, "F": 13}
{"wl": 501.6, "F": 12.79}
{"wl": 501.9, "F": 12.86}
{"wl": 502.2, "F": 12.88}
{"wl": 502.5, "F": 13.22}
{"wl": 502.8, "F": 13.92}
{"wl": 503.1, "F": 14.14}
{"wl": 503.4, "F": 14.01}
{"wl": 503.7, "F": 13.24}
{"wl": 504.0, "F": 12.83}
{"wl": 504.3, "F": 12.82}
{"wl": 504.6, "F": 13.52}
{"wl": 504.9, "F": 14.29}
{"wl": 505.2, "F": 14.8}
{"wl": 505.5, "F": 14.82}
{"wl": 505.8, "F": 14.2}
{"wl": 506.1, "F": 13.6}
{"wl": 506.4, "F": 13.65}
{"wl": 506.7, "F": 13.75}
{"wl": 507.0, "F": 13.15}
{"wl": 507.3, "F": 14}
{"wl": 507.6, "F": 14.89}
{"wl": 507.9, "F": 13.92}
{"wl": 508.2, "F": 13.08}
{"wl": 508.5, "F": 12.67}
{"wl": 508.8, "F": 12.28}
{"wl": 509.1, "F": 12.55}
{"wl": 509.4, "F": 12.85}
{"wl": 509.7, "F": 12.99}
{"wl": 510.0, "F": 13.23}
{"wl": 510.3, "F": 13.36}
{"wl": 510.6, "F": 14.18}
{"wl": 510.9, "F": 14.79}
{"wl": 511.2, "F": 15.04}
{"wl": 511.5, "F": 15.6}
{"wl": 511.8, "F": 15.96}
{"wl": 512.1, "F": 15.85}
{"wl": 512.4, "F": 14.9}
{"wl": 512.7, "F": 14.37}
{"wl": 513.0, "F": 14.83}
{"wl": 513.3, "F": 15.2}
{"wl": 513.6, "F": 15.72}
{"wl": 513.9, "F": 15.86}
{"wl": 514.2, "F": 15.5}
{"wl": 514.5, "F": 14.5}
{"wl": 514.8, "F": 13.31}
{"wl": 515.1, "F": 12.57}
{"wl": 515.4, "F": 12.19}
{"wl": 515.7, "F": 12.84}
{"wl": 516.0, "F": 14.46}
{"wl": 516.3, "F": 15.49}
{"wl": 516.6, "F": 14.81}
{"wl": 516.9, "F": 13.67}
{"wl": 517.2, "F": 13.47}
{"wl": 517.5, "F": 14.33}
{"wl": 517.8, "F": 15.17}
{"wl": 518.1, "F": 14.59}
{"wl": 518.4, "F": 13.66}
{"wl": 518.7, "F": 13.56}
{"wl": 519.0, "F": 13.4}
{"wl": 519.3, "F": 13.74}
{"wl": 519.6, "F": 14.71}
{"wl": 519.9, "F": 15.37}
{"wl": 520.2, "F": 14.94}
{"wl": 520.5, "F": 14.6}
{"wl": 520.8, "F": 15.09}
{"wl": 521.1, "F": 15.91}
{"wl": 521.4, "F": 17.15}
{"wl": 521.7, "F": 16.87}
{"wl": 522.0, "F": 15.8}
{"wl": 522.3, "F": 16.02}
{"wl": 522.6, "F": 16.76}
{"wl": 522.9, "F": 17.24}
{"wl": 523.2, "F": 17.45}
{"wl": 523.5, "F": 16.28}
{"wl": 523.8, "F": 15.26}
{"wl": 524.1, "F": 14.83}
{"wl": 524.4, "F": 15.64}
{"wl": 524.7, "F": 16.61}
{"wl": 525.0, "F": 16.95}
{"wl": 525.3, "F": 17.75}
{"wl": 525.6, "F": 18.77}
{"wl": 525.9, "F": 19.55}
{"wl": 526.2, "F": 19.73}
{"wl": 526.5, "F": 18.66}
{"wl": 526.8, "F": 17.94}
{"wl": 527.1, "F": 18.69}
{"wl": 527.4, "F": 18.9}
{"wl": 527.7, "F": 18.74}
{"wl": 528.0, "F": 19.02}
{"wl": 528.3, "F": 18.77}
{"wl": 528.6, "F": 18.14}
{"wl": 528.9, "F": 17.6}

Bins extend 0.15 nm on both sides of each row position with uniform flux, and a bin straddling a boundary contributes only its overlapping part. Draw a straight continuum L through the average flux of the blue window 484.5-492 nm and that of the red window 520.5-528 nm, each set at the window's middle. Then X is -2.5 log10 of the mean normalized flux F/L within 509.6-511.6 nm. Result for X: 0.14 mag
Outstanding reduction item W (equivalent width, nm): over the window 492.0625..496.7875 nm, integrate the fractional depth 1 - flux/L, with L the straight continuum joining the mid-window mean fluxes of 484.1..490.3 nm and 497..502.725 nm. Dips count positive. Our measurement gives -0.11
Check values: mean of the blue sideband 14.3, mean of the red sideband 13.5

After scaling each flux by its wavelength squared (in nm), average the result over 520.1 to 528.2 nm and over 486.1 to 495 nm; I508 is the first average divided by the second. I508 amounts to 1.4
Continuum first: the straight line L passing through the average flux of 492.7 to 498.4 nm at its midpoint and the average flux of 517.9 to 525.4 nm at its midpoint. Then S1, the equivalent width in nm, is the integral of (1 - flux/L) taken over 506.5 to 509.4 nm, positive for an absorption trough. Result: 0.26 nm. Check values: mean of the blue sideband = 13.8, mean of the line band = 13.3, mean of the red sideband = 15.6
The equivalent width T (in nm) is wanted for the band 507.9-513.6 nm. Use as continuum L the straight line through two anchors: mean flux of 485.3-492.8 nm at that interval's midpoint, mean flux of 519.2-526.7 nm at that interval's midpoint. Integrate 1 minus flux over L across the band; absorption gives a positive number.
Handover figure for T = 0.579 nm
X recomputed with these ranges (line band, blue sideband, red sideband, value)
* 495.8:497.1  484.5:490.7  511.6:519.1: 0.086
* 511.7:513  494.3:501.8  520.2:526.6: 0.007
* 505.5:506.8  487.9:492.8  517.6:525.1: 0.069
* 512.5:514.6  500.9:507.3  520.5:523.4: -0.008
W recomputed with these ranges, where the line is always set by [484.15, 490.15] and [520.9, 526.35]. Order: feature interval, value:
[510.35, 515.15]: 0.37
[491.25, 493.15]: -0.03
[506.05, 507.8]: 0.21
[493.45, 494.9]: 0.07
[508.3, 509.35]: 0.22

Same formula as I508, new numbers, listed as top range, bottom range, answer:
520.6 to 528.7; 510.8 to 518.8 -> 1.24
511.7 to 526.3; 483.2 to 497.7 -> 1.22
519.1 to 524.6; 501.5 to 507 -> 1.24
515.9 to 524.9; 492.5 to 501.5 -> 1.21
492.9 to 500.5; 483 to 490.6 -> 1.01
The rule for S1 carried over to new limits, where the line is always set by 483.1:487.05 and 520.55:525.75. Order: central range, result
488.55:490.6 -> 0.142 nm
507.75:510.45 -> 0.471 nm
